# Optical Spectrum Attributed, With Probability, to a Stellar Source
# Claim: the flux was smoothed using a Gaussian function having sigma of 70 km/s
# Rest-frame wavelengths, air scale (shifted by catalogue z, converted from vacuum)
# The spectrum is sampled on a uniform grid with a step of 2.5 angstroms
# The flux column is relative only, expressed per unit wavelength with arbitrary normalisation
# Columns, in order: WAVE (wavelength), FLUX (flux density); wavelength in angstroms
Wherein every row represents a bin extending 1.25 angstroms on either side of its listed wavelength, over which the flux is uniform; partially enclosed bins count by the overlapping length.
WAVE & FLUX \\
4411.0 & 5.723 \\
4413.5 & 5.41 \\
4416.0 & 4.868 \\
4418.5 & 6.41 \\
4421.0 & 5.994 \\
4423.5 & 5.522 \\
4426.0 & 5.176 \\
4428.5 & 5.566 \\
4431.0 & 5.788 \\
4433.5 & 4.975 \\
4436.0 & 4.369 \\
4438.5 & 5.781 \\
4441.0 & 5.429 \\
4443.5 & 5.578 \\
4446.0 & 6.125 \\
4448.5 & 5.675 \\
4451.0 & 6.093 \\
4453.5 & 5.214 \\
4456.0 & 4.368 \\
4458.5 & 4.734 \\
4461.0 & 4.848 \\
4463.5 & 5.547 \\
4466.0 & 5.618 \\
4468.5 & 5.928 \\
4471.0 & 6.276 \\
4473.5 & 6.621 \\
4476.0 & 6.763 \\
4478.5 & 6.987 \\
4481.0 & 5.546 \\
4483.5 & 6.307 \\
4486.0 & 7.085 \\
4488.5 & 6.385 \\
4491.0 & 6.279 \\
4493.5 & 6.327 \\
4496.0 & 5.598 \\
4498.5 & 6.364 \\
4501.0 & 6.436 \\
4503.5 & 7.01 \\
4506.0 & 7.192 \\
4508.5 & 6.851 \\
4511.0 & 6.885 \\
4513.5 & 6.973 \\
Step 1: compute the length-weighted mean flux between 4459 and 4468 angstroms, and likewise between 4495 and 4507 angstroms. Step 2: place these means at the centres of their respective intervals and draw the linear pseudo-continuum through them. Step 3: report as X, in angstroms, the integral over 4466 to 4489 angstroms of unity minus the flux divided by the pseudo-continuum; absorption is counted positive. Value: -2.4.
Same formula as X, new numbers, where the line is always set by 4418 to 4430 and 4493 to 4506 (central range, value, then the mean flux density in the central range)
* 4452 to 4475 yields 2.3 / 5.48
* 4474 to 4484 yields -0.3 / 6.42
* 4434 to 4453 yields 1.1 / 5.54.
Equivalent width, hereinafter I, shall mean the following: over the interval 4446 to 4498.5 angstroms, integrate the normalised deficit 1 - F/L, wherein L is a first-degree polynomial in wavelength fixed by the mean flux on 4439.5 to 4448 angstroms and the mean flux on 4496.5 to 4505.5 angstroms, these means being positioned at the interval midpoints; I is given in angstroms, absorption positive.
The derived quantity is 1.9 angstroms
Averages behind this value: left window 5.71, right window 6.57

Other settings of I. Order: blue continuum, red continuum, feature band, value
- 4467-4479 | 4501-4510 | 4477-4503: 1.4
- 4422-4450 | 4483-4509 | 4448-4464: 1.8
